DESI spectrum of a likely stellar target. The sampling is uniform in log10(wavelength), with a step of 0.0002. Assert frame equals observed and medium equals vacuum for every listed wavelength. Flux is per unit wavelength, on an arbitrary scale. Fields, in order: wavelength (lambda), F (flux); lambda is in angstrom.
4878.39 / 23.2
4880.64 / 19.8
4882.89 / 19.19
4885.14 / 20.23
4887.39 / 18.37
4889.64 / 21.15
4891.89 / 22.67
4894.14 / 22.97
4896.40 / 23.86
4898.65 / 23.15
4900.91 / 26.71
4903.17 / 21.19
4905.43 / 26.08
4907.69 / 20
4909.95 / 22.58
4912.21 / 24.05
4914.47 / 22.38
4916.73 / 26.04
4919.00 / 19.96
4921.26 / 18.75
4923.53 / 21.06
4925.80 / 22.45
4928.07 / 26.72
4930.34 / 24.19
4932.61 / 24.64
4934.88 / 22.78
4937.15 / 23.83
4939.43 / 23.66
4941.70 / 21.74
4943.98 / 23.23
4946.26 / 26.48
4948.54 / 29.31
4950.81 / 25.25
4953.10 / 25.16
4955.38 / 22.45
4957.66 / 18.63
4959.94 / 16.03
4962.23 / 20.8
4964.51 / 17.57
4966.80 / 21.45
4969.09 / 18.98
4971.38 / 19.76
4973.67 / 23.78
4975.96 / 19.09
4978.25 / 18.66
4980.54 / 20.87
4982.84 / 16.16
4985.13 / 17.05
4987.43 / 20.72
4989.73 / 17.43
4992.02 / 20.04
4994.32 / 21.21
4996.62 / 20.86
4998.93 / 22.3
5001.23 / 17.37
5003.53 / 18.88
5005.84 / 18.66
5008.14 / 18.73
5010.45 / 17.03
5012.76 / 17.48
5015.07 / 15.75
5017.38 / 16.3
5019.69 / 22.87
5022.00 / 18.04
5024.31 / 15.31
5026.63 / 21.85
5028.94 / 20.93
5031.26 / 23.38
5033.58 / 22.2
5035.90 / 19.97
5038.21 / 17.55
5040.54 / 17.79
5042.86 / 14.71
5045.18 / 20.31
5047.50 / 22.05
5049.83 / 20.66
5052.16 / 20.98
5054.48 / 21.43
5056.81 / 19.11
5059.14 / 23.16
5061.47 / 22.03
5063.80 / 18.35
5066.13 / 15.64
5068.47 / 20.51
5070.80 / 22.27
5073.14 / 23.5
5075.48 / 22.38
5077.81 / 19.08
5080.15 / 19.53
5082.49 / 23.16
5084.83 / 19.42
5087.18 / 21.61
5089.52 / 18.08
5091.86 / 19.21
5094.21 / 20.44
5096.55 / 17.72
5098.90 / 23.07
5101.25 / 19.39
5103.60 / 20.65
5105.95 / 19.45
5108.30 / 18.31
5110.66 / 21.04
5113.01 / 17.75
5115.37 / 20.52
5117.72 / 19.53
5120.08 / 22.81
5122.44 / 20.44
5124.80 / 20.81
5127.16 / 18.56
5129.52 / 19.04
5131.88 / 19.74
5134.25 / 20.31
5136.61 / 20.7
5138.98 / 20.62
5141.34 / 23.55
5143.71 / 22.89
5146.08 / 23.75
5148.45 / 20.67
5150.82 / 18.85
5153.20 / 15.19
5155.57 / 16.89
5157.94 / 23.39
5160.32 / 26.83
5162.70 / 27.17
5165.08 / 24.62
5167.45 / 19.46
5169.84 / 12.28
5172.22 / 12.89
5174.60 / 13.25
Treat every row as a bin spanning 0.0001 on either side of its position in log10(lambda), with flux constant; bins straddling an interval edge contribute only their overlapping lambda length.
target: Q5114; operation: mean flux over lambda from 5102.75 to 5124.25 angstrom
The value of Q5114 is 20.1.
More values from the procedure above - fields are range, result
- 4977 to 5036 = 19.2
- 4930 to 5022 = 20.6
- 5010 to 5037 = 19.3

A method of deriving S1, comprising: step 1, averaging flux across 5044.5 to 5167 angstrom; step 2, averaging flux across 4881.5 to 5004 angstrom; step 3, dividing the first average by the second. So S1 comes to 0.96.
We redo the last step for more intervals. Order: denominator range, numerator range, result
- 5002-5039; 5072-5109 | 1.07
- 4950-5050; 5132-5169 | 1.10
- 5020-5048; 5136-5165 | 1.12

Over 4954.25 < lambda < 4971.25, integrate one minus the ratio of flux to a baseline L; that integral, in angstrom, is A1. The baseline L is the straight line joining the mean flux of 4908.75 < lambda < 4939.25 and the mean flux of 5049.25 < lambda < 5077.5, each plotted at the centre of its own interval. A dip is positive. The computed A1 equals 2.3 angstrom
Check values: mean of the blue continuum 23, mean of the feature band 19.4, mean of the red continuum 20.8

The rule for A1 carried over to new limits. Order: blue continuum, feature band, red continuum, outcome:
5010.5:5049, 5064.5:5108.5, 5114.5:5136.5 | -1.0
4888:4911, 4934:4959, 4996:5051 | -2.7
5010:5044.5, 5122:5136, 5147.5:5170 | 0.4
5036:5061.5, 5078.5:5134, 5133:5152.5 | 1.9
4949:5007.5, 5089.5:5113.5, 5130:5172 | 1.0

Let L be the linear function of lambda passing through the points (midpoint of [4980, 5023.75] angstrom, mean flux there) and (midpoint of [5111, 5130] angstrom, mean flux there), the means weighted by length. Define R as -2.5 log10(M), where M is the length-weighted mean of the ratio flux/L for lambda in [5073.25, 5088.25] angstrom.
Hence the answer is -0.08 mag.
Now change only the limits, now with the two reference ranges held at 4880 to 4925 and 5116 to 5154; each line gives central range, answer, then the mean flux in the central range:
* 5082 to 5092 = 0.03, 20.2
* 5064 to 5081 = 0.03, 20.3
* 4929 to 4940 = -0.10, 23.9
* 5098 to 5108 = 0.02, 20.4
